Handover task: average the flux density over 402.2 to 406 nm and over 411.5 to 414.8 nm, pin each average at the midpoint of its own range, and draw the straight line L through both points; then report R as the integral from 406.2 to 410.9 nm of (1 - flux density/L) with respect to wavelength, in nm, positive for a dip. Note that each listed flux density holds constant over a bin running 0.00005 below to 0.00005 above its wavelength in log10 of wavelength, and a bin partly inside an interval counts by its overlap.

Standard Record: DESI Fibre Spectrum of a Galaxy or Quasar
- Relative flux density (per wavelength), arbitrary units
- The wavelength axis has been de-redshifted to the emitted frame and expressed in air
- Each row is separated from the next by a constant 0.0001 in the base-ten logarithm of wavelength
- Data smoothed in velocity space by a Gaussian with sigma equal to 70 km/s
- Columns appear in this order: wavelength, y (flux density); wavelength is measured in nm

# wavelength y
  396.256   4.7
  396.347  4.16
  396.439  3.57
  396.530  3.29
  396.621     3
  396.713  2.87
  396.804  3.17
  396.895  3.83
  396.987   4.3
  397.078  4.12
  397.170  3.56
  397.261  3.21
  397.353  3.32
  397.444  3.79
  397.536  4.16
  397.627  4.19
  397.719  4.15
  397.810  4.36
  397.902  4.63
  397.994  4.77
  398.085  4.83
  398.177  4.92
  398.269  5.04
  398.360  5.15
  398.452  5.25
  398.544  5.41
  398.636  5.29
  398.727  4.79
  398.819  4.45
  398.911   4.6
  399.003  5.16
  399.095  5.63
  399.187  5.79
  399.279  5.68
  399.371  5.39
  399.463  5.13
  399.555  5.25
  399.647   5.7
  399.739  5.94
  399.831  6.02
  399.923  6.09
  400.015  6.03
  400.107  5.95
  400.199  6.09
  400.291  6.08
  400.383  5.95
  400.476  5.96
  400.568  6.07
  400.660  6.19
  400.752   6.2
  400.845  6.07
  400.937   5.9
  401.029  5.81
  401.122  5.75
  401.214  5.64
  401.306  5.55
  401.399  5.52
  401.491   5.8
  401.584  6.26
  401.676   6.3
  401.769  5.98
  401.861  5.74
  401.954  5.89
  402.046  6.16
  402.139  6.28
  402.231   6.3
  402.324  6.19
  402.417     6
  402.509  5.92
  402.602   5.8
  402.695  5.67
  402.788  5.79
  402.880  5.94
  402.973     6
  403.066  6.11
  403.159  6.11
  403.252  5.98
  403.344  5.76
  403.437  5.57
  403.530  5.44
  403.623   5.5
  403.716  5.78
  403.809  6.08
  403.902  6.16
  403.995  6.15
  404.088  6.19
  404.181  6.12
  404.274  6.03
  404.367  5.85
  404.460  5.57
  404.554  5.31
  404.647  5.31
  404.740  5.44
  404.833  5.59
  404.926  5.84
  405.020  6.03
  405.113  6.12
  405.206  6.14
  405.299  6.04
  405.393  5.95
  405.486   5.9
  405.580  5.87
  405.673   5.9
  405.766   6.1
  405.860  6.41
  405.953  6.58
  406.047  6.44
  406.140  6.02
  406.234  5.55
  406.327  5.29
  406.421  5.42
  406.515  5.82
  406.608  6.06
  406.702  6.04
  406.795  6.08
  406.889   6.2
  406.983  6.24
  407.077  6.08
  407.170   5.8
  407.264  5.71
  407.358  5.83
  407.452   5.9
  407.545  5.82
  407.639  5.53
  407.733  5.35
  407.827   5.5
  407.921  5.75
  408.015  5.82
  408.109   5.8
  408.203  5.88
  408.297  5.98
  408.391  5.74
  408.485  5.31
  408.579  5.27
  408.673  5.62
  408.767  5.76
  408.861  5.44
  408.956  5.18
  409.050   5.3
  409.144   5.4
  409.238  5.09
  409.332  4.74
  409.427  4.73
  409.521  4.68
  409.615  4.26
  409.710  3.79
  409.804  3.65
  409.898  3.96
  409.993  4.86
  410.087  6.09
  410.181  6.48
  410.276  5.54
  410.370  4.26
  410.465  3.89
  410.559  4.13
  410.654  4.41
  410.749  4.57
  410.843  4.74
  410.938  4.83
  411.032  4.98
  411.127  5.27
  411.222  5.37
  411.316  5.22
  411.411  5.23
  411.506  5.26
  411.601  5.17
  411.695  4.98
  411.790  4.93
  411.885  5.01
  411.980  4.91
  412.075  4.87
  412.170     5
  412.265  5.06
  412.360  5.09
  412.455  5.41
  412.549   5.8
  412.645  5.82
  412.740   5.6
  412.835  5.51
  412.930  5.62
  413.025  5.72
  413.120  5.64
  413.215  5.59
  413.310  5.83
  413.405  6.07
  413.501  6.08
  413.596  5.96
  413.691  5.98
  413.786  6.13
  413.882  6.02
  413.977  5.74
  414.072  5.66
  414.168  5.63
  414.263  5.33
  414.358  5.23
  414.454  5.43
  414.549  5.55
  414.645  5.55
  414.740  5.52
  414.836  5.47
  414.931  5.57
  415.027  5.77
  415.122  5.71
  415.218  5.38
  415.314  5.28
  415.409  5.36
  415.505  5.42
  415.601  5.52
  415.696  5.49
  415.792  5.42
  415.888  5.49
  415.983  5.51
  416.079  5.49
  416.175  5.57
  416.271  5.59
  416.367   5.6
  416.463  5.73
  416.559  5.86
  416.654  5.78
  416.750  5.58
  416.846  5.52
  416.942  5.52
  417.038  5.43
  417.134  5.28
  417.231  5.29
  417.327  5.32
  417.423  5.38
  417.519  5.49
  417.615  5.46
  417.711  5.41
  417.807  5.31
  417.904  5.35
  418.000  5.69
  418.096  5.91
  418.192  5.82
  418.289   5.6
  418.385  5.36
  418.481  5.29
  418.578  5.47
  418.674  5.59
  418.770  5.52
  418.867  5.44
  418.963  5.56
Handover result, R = 0.33 nm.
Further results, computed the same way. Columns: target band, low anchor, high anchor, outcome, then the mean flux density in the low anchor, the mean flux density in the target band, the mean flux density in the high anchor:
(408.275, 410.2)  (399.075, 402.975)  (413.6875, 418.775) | 0.211 nm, 5.89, 5.08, 5.54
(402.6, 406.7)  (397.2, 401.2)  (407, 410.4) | -0.445 nm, 5.26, 5.88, 5.34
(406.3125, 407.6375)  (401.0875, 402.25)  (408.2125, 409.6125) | -0.102 nm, 5.93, 5.88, 5.29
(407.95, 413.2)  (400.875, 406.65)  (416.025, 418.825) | 0.521 nm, 5.9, 5.14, 5.52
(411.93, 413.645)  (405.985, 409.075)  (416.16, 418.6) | 0.029 nm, 5.75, 5.53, 5.52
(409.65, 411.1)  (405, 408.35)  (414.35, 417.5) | 0.269 nm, 5.91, 4.68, 5.51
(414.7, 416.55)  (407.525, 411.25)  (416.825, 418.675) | -0.051 nm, 5.11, 5.53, 5.47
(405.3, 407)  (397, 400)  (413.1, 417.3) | -0.255 nm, 4.88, 5.99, 5.6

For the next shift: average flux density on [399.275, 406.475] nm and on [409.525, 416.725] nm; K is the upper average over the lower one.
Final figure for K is 0.9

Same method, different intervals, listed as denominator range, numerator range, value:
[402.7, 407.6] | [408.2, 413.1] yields 0.86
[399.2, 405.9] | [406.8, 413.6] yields 0.90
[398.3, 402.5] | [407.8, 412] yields 0.88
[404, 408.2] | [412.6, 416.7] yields 0.96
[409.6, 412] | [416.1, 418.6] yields 1.14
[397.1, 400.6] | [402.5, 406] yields 1.16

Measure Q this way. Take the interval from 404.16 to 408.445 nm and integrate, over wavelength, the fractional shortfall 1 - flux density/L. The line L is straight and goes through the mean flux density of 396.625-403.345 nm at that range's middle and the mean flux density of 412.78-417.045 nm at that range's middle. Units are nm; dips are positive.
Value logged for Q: -0.32 nm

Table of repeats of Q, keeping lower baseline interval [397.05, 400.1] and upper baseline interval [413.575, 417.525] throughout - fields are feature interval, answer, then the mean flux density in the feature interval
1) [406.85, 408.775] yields -0.18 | 5.75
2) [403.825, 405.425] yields -0.23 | 5.88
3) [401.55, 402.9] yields -0.26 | 6.02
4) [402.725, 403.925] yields -0.18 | 5.86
